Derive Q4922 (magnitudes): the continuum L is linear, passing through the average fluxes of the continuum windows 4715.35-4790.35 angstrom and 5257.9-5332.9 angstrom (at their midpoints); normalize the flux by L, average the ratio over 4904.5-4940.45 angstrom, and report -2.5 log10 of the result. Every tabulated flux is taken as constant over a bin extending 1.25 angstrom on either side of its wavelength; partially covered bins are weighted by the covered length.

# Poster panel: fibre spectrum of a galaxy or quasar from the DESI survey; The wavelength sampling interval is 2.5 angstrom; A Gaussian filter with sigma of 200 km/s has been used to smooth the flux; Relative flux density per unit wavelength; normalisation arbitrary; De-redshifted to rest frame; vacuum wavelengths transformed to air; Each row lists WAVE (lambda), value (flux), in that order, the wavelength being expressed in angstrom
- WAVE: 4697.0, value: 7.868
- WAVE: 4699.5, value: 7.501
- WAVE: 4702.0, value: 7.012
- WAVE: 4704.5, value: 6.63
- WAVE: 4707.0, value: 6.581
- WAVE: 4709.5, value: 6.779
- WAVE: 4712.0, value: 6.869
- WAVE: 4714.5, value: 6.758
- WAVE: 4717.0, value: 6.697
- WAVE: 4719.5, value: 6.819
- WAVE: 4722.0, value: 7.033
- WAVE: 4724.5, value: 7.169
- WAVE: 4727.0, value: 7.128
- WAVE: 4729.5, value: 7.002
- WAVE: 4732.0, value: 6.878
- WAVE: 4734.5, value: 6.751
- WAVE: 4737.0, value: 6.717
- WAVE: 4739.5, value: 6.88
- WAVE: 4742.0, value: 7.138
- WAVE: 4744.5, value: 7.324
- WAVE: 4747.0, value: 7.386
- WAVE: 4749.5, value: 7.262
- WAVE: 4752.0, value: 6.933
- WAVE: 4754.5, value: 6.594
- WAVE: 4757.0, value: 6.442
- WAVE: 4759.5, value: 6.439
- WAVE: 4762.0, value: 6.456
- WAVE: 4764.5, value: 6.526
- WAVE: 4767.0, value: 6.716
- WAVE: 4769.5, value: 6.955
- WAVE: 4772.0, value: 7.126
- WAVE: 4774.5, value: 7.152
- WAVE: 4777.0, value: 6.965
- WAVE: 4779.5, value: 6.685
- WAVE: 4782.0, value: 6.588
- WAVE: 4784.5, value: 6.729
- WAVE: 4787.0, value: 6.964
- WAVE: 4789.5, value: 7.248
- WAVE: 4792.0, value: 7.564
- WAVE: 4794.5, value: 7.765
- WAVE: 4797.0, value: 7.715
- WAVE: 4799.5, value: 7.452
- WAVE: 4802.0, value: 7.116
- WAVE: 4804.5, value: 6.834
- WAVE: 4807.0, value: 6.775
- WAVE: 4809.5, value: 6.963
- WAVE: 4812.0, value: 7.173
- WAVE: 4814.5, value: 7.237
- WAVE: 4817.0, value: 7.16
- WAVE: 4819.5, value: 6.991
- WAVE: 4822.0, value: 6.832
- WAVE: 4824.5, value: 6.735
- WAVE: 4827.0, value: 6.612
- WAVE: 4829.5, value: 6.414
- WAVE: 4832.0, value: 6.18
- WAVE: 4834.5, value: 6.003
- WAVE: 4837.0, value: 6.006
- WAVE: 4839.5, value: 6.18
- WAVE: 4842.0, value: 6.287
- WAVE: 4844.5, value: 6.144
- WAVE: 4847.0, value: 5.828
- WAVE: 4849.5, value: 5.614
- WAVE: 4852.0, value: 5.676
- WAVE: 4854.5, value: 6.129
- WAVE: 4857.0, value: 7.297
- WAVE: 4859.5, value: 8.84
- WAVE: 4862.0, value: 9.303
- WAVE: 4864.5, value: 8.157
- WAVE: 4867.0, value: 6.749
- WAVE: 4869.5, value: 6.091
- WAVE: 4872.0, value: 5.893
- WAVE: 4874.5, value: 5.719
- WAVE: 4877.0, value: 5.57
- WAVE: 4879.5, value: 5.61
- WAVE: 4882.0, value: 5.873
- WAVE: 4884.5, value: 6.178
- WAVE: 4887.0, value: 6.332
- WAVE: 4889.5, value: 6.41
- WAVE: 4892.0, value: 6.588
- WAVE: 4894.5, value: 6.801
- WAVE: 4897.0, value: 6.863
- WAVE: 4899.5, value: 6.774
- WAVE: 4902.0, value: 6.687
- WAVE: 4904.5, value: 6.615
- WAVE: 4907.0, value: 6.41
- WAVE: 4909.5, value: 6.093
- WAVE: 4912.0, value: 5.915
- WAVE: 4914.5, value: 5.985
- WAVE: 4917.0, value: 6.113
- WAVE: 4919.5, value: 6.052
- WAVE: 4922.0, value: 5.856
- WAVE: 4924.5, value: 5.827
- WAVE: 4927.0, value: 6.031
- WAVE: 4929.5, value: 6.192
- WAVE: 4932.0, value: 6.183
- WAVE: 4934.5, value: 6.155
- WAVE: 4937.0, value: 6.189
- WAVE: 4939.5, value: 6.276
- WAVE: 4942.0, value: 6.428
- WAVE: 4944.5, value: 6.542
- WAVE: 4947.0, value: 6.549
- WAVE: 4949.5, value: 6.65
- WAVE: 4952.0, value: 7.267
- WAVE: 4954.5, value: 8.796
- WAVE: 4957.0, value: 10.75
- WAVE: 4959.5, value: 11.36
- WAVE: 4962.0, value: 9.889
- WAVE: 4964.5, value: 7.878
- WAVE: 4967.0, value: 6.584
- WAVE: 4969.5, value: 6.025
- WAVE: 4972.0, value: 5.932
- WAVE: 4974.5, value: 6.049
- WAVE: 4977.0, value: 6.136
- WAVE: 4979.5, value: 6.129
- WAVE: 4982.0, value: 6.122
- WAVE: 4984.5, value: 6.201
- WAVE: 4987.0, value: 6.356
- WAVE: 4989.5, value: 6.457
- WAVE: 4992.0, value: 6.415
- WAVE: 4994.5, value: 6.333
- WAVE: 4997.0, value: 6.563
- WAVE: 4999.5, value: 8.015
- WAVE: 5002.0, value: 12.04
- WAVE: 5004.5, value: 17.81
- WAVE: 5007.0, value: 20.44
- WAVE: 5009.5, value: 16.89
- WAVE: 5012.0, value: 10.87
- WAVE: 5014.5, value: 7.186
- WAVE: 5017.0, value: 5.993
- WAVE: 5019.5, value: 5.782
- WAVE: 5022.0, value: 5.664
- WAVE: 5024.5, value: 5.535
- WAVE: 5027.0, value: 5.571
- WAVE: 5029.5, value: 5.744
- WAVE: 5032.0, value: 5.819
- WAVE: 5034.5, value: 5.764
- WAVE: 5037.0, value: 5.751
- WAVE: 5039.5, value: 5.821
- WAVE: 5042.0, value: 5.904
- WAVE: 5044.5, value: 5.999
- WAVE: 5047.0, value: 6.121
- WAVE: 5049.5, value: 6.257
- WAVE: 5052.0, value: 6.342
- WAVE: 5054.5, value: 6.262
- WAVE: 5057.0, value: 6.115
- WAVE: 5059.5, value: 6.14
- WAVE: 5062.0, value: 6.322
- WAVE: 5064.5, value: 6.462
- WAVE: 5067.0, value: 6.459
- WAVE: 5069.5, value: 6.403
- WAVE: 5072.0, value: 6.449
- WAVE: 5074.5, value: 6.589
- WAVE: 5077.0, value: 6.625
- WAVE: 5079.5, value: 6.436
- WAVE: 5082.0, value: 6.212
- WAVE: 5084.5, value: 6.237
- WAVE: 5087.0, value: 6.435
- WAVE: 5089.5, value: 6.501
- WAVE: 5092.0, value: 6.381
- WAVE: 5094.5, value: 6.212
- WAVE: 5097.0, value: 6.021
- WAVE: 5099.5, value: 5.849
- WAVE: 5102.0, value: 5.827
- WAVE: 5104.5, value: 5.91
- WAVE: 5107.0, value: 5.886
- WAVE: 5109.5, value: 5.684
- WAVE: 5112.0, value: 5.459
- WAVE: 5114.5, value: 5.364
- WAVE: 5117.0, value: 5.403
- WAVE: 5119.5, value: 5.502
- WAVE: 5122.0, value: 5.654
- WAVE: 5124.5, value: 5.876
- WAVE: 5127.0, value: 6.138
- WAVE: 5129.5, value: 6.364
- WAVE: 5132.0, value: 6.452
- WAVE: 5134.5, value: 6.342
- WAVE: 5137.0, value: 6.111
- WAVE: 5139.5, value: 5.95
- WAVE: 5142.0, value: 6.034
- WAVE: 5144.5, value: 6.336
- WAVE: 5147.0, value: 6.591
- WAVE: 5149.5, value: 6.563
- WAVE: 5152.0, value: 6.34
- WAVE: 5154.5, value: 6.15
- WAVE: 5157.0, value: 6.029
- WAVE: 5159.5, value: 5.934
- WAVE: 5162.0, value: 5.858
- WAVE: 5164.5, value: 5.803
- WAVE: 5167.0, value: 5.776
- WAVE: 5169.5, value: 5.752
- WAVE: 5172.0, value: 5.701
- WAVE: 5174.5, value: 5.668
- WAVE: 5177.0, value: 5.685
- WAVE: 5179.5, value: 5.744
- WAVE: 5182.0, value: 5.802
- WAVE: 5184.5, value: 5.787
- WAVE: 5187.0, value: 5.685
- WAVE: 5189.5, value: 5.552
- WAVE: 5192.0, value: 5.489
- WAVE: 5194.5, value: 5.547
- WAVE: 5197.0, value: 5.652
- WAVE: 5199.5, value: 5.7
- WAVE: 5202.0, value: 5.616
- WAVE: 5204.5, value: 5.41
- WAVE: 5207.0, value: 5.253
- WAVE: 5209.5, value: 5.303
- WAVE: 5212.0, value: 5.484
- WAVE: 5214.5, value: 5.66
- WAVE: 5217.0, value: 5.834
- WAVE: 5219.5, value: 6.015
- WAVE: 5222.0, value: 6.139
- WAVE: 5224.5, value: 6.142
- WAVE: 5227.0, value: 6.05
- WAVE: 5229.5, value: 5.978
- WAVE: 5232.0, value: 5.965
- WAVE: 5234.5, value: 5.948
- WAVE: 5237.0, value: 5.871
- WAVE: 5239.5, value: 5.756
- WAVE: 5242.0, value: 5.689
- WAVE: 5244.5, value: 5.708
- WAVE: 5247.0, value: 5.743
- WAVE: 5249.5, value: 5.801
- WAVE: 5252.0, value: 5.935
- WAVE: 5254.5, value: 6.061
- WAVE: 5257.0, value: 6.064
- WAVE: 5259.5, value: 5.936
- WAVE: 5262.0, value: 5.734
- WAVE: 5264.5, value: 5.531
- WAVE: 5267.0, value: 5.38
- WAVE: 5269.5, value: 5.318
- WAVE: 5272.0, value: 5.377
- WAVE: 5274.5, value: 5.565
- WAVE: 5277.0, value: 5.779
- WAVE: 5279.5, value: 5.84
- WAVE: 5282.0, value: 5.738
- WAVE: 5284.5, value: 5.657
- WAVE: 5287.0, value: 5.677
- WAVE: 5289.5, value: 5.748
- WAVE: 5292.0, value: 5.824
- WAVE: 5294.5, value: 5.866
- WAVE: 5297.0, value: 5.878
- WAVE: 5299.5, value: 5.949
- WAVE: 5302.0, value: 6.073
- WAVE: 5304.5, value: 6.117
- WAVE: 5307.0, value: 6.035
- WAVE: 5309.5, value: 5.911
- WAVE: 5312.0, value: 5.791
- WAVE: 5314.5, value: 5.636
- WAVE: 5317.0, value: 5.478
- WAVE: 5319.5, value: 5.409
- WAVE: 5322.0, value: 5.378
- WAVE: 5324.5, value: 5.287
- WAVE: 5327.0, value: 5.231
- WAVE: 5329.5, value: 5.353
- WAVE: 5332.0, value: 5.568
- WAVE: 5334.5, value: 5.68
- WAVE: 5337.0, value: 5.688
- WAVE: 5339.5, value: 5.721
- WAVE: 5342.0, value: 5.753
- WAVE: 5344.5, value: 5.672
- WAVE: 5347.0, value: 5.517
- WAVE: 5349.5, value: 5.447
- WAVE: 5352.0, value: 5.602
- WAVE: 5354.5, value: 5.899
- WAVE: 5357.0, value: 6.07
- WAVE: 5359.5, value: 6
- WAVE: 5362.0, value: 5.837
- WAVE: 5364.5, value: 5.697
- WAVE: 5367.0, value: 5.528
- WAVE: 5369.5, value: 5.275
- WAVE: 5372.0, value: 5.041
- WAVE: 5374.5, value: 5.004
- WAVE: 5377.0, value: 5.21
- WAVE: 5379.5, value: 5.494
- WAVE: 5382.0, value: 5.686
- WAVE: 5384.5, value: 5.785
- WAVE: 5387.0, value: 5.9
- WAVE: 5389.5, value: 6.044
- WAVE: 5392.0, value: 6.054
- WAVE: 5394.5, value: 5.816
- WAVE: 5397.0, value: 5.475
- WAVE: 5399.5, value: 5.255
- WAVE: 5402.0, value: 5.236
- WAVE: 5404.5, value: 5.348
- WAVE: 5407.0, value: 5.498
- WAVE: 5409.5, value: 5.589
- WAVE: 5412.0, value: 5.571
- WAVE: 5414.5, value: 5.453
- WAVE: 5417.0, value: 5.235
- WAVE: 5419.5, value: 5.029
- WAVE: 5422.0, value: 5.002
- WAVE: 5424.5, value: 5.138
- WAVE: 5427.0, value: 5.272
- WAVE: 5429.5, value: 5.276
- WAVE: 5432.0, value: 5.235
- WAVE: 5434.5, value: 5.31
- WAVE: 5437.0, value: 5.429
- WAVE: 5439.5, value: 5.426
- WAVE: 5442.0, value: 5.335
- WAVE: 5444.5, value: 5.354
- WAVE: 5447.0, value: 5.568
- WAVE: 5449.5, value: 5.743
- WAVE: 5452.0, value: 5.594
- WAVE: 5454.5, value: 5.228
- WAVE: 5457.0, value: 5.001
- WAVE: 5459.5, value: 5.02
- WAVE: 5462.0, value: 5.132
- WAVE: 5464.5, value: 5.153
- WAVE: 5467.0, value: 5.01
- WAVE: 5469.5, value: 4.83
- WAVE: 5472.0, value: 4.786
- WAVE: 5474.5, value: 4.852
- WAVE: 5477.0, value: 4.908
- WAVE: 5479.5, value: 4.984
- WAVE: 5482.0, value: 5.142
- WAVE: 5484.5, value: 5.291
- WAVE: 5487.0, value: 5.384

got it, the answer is 0.07 mag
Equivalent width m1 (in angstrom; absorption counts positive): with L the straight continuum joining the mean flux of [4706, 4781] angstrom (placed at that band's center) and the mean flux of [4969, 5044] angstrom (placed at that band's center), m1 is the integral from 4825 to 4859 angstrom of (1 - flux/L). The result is 4.4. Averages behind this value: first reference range 6.87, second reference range 7.71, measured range 6.25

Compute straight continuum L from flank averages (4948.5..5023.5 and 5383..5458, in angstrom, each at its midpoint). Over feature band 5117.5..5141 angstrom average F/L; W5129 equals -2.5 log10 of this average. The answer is 0.24 mag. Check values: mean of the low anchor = 8.48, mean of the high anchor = 5.44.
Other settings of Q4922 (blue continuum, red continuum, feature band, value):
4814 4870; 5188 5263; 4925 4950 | 0.032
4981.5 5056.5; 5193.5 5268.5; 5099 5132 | 0.181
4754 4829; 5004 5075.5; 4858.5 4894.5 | 0.072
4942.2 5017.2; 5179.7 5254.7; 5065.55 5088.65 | 0.153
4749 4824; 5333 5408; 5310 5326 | 0.042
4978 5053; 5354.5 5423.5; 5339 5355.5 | 0.023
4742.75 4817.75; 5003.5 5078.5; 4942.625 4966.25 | -0.140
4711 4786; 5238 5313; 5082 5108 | 0.004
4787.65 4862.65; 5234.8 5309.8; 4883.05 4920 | 0.046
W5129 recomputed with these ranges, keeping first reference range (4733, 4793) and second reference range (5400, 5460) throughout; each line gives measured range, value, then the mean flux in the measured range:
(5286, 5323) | -0.03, 5.79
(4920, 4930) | 0.10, 5.97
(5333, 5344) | -0.03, 5.7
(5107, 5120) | 0.10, 5.52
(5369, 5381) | 0.05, 5.21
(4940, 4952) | -0.02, 6.6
